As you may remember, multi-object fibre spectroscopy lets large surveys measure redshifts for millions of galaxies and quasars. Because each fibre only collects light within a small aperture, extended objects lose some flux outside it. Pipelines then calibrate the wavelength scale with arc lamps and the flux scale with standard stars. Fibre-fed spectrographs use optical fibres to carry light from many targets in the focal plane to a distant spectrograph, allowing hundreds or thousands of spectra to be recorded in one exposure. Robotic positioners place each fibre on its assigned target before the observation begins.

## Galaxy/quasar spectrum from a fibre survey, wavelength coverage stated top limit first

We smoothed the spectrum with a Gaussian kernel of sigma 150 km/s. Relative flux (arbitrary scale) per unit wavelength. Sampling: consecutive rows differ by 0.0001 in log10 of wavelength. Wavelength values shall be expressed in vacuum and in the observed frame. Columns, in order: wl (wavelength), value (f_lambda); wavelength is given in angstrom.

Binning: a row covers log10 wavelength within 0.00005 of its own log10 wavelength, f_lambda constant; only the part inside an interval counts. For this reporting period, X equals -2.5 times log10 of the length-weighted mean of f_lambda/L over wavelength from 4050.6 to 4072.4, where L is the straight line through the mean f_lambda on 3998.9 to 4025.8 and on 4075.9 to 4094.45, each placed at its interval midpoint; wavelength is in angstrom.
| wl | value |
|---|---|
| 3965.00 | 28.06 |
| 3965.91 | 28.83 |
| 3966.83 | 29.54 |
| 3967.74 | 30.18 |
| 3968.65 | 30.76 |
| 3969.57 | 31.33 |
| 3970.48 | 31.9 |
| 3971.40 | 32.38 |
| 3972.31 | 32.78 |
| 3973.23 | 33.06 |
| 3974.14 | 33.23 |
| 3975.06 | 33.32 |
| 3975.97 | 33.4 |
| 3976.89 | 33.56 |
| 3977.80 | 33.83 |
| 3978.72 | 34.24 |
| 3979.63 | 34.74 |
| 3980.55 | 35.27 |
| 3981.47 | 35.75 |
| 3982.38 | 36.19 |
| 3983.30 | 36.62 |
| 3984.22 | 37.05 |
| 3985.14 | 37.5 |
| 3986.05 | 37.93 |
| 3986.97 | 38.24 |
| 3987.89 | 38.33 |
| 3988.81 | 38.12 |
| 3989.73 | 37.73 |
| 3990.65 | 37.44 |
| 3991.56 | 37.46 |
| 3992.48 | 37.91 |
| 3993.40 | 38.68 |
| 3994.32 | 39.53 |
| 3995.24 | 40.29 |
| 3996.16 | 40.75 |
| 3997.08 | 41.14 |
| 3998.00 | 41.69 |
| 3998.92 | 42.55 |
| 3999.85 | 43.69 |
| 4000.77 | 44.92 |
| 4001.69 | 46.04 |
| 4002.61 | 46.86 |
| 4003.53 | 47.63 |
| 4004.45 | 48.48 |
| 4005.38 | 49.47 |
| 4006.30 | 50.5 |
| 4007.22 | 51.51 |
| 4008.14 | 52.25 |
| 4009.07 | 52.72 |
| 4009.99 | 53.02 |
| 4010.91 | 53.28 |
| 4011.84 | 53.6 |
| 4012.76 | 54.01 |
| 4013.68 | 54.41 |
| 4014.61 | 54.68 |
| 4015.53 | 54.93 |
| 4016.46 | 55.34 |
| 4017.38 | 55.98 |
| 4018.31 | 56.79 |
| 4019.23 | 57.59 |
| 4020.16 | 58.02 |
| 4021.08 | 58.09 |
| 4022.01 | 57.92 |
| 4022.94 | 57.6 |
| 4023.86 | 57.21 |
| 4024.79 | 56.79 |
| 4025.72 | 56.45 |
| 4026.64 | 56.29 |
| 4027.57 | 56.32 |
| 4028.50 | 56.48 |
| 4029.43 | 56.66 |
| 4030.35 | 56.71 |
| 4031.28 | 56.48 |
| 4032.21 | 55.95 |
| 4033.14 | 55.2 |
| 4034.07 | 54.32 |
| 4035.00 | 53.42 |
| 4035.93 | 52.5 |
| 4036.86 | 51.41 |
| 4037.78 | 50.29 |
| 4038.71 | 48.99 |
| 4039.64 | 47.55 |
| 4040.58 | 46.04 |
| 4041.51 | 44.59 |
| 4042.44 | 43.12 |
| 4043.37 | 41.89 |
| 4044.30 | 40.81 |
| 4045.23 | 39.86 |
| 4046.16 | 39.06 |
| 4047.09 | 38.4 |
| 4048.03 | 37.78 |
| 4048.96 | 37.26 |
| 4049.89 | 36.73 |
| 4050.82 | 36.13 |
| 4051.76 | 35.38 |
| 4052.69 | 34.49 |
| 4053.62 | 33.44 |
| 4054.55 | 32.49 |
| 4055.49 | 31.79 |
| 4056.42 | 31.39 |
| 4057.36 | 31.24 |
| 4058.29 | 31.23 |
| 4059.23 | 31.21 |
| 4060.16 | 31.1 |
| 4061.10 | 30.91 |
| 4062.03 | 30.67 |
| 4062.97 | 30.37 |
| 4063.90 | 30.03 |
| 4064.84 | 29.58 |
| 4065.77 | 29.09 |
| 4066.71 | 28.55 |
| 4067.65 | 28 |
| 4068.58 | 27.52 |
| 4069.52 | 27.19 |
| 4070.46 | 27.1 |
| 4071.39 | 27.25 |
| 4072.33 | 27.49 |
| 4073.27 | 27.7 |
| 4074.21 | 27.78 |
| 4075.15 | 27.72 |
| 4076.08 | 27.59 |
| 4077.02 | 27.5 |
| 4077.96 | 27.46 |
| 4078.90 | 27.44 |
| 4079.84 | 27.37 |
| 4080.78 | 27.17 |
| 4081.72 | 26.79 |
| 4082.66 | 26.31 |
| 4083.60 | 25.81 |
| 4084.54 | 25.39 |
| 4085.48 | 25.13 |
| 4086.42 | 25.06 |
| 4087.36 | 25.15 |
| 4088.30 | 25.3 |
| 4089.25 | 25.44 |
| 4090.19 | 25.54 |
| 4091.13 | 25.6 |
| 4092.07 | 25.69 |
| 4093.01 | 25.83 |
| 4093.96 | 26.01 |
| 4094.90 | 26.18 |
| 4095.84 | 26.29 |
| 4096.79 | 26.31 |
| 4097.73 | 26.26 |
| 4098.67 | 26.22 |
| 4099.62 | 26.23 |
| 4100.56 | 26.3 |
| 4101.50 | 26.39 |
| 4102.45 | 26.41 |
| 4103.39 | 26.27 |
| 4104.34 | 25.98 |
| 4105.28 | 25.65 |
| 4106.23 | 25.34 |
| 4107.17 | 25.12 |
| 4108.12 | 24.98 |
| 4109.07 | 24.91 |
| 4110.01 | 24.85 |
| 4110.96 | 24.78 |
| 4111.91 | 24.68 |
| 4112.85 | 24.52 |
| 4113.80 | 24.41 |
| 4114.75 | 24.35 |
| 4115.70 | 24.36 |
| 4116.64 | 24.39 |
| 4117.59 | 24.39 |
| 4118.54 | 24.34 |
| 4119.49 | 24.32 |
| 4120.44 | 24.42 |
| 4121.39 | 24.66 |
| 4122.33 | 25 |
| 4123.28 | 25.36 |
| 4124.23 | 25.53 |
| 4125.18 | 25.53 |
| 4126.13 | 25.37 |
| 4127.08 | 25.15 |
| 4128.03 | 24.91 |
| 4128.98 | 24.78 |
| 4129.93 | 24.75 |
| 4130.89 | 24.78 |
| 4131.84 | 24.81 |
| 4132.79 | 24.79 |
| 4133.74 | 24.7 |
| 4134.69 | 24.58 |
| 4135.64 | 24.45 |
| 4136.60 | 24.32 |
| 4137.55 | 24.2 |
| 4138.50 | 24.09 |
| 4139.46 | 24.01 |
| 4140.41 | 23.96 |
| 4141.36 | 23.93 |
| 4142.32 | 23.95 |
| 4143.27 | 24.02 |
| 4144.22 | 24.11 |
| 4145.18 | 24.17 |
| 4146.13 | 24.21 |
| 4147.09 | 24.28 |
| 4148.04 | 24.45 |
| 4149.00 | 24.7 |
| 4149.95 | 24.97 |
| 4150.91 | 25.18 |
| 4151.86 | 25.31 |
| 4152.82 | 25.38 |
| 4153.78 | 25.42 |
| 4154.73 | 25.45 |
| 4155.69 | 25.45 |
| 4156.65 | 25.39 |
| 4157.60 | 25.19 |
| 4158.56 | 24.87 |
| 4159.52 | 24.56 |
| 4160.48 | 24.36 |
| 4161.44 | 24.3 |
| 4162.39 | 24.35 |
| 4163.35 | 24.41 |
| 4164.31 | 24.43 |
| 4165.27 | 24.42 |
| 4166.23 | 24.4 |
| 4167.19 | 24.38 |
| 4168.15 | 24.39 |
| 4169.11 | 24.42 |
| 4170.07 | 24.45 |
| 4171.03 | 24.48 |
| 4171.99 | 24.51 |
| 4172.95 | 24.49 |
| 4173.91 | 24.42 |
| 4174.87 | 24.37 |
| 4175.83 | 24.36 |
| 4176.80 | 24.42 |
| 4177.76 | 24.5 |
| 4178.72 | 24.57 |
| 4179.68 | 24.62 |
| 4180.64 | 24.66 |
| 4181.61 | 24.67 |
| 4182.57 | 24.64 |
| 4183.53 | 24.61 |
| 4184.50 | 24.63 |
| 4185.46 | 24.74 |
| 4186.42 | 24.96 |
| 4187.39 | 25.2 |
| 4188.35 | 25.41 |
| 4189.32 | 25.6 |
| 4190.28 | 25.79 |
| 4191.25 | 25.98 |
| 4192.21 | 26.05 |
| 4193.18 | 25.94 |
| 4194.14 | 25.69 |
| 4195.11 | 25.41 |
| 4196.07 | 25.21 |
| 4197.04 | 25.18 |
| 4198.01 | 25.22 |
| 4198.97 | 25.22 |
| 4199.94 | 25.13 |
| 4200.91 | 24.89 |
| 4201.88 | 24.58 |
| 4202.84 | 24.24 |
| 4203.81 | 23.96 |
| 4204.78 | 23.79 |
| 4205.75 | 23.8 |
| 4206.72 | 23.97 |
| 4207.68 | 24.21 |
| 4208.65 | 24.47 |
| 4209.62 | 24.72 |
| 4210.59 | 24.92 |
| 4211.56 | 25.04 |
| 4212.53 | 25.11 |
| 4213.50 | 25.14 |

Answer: 0.143 mag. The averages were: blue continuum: 52.9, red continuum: 26.1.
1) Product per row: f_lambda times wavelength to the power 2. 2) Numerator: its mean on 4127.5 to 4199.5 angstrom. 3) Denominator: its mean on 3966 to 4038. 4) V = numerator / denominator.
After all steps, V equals 0.59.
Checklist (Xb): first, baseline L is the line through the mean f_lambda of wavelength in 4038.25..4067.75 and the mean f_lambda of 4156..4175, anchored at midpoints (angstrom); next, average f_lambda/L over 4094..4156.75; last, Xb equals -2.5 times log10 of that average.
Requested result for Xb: 0.14 mag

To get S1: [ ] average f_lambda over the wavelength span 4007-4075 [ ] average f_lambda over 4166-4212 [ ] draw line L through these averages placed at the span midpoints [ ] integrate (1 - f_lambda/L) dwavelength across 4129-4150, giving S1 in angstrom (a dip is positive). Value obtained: 4.5 angstrom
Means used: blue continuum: 43.8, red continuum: 24.8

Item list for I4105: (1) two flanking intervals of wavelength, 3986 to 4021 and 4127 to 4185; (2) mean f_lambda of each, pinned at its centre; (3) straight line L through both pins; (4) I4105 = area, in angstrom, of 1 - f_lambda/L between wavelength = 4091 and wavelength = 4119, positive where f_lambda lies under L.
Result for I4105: 5.8 angstrom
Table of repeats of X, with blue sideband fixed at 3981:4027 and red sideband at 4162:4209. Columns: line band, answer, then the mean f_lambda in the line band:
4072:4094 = 0.381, 26.4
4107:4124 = 0.331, 24.7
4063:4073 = 0.360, 28.3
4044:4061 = 0.186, 34.8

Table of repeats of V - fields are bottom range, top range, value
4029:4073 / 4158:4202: 0.69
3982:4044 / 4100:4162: 0.54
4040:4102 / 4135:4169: 0.85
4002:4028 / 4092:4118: 0.49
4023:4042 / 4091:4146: 0.49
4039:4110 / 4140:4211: 0.87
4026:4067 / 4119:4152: 0.62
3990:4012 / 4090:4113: 0.60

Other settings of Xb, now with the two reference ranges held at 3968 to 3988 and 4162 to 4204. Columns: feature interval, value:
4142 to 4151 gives 0.092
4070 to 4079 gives 0.092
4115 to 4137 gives 0.114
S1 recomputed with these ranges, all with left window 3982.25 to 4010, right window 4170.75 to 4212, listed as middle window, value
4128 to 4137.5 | 1.7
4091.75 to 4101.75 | 2.2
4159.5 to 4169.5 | 1.1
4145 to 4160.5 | 1.9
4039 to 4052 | -0.8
